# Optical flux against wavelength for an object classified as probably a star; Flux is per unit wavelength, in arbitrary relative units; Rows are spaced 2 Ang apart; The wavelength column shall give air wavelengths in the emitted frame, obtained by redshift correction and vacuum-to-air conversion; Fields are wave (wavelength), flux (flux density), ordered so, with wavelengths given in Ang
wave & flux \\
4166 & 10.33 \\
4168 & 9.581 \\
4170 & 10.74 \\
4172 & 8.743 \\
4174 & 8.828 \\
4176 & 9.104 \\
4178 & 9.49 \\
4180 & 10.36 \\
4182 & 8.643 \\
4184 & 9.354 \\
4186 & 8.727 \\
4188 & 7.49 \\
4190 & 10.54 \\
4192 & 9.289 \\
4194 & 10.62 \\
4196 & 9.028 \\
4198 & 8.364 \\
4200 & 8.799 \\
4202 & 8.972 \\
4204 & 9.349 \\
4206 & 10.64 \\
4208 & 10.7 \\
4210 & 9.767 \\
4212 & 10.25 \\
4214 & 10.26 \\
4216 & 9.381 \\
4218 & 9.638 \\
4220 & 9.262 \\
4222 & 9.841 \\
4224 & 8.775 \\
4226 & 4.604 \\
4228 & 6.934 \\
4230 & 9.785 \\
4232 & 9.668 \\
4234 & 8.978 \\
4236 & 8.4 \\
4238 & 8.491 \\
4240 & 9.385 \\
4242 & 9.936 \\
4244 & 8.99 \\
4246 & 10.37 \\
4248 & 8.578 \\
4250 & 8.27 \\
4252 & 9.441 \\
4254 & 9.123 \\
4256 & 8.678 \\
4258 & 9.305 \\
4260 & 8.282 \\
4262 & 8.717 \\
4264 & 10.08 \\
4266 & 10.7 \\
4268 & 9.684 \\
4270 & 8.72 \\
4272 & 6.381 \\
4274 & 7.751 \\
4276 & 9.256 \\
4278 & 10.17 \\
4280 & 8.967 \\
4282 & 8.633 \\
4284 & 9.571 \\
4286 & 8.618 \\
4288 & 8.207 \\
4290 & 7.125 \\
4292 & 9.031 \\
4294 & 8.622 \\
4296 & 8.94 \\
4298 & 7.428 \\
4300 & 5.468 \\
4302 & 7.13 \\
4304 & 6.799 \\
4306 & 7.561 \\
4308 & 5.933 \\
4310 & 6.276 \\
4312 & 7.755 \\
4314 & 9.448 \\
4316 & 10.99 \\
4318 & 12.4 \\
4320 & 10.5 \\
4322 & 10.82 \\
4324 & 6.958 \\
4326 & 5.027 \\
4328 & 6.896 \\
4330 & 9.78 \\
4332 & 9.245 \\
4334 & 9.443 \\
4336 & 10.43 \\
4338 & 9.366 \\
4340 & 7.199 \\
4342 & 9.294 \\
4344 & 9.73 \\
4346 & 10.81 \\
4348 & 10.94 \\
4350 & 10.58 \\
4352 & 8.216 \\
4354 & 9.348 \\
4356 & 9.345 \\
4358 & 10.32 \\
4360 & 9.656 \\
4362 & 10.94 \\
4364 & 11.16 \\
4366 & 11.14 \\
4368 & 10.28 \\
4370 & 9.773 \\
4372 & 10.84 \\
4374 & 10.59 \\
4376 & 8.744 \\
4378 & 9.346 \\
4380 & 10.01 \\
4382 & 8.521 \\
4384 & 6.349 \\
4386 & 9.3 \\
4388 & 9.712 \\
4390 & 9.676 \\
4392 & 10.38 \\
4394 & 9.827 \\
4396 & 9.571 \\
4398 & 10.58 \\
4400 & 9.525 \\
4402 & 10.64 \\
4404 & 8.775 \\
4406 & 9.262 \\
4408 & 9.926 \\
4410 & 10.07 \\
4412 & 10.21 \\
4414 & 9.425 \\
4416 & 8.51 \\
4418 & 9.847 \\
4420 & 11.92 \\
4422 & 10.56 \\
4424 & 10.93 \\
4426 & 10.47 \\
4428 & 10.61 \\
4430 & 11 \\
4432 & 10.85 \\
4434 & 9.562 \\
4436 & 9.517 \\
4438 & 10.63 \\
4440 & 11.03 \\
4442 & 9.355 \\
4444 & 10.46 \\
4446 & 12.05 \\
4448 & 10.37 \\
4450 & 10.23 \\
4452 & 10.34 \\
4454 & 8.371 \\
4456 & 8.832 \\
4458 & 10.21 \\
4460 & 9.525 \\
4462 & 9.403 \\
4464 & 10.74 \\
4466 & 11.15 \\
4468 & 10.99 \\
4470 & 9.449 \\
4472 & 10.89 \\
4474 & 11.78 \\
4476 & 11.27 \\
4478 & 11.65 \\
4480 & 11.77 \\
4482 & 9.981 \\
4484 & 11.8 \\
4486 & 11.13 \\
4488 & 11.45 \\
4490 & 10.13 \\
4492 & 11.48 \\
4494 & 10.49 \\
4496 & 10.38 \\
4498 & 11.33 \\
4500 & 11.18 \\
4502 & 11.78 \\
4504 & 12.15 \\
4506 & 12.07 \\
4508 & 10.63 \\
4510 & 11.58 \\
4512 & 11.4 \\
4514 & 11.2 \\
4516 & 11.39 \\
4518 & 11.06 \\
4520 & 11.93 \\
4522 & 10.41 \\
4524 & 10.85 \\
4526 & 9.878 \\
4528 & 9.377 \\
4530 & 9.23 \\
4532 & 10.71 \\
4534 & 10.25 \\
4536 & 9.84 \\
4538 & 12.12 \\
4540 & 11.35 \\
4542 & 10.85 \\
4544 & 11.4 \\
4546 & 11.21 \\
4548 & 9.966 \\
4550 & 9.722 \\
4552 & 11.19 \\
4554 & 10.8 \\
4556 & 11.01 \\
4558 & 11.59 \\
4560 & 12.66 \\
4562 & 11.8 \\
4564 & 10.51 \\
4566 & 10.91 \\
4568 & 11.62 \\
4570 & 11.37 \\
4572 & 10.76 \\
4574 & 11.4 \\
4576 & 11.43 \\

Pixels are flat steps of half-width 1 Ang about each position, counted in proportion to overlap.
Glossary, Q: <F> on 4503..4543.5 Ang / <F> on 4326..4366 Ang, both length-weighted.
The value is 1.14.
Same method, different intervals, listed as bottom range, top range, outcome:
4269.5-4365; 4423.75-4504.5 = 1.21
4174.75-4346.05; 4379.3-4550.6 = 1.17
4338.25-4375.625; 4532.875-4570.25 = 1.11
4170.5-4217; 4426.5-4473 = 1.09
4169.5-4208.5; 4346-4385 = 1.05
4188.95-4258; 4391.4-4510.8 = 1.14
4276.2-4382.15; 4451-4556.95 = 1.19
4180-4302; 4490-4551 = 1.22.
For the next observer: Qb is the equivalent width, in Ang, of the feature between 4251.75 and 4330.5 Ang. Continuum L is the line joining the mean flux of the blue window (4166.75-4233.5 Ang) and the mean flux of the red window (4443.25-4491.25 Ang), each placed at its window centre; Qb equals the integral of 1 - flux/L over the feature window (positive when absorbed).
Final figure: 9.7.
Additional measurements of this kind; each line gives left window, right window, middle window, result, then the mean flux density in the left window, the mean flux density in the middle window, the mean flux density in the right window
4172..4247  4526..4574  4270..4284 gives 1.36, 9.21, 8.61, 10.9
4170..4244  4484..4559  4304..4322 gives 1.73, 9.2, 8.85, 10.9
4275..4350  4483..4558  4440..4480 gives -0.50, 8.69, 10.4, 10.9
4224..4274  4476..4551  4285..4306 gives 3.30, 8.79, 7.73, 11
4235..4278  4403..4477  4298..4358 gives 4.68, 9.01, 8.75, 10.2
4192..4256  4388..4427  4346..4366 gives -0.78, 9.17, 10.1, 10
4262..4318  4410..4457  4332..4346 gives -0.50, 8.42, 9.36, 10.2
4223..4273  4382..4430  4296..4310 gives 3.54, 8.81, 6.85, 9.83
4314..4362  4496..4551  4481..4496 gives -0.35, 9.48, 10.9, 10.9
